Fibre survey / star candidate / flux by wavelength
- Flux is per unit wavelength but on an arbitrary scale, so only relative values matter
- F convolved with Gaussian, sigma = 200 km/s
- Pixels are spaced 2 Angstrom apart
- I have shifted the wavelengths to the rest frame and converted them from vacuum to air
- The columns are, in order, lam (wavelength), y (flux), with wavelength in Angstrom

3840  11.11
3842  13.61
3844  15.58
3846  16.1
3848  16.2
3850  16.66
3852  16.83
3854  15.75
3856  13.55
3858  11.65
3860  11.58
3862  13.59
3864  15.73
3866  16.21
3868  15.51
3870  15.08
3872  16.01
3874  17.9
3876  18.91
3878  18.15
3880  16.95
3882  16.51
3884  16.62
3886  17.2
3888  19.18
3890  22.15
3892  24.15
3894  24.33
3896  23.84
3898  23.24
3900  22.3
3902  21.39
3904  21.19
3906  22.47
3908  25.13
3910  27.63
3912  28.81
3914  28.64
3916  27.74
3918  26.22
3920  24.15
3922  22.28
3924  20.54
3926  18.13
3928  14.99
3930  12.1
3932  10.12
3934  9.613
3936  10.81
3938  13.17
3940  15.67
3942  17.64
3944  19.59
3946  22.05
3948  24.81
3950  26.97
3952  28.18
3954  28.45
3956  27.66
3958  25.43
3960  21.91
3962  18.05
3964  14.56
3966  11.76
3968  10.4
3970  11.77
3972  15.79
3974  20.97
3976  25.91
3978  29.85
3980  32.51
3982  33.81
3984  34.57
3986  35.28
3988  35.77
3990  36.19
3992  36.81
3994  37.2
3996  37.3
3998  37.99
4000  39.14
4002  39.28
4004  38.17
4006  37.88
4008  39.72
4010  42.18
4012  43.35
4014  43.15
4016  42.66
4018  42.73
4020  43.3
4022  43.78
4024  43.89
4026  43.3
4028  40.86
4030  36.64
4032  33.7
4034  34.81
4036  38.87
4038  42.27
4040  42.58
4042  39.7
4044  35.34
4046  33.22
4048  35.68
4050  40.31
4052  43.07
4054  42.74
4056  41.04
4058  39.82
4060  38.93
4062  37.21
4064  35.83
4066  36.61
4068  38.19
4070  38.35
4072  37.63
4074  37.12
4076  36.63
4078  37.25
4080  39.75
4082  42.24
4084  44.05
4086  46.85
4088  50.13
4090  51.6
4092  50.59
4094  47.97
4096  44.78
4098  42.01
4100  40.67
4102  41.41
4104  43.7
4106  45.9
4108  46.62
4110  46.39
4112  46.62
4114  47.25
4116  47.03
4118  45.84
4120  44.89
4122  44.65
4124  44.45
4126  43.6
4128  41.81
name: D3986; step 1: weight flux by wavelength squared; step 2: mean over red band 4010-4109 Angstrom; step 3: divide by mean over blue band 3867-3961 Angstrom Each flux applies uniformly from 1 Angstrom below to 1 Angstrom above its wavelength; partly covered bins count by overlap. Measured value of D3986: 2.14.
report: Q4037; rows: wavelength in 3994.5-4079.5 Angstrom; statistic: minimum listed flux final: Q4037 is 33.22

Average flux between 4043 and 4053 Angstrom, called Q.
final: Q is 37.5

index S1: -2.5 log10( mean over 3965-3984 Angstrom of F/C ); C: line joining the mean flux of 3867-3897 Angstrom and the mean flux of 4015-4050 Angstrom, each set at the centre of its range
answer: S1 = 0.40 mag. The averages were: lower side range 18.8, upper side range 39.6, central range 22.1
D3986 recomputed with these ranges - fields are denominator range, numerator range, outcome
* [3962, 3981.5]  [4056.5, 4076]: 2.02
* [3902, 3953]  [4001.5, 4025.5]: 2.10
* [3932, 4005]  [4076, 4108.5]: 1.85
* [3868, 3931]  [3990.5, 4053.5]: 2.01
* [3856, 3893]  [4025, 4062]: 2.53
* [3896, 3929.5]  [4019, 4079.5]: 1.79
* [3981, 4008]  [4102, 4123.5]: 1.31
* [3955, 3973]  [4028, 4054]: 2.28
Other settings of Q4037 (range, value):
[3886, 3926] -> 17.2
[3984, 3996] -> 34.57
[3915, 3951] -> 9.613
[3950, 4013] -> 10.4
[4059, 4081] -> 35.83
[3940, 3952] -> 15.67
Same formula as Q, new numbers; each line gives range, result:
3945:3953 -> 25.5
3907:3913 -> 27.2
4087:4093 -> 50.8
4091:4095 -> 49.3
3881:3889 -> 17.4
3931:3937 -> 10.2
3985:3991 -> 35.7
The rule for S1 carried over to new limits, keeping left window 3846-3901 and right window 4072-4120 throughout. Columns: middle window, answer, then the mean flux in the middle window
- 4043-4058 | 0.00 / 38.8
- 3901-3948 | 0.16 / 20.1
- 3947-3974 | 0.33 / 20.5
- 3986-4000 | -0.16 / 36.9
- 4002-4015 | -0.20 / 40.6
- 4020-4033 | -0.13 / 40.6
